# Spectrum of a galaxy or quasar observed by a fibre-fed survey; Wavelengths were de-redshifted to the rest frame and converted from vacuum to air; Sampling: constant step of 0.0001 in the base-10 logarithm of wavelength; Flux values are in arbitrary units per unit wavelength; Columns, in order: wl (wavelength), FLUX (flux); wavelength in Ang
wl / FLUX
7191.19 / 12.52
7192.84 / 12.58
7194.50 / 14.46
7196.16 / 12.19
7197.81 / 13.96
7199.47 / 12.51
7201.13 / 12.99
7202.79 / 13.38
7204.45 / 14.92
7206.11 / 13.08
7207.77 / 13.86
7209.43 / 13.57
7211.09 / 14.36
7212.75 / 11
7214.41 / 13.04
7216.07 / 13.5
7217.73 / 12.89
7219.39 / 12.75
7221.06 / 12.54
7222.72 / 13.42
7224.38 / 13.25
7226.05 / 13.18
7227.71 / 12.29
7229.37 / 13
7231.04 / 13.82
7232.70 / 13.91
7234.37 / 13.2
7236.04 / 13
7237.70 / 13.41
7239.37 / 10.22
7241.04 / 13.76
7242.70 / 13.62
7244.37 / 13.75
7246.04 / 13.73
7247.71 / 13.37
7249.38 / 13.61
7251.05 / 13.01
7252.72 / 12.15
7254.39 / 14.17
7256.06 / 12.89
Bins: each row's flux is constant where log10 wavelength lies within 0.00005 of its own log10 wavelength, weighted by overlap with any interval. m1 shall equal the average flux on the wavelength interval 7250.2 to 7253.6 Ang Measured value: 12.6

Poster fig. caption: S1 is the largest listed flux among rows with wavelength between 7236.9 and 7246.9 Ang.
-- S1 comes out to 13.76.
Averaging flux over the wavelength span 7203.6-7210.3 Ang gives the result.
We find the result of 13.9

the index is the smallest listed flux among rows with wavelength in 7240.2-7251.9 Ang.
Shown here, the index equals 13.01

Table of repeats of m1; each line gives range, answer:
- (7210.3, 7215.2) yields 12.8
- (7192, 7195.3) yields 13.5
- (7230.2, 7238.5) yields 13.5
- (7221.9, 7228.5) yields 13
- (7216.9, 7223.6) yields 12.9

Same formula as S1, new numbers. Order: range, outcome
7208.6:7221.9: 14.36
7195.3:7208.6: 14.92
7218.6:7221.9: 12.75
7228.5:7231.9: 13.82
